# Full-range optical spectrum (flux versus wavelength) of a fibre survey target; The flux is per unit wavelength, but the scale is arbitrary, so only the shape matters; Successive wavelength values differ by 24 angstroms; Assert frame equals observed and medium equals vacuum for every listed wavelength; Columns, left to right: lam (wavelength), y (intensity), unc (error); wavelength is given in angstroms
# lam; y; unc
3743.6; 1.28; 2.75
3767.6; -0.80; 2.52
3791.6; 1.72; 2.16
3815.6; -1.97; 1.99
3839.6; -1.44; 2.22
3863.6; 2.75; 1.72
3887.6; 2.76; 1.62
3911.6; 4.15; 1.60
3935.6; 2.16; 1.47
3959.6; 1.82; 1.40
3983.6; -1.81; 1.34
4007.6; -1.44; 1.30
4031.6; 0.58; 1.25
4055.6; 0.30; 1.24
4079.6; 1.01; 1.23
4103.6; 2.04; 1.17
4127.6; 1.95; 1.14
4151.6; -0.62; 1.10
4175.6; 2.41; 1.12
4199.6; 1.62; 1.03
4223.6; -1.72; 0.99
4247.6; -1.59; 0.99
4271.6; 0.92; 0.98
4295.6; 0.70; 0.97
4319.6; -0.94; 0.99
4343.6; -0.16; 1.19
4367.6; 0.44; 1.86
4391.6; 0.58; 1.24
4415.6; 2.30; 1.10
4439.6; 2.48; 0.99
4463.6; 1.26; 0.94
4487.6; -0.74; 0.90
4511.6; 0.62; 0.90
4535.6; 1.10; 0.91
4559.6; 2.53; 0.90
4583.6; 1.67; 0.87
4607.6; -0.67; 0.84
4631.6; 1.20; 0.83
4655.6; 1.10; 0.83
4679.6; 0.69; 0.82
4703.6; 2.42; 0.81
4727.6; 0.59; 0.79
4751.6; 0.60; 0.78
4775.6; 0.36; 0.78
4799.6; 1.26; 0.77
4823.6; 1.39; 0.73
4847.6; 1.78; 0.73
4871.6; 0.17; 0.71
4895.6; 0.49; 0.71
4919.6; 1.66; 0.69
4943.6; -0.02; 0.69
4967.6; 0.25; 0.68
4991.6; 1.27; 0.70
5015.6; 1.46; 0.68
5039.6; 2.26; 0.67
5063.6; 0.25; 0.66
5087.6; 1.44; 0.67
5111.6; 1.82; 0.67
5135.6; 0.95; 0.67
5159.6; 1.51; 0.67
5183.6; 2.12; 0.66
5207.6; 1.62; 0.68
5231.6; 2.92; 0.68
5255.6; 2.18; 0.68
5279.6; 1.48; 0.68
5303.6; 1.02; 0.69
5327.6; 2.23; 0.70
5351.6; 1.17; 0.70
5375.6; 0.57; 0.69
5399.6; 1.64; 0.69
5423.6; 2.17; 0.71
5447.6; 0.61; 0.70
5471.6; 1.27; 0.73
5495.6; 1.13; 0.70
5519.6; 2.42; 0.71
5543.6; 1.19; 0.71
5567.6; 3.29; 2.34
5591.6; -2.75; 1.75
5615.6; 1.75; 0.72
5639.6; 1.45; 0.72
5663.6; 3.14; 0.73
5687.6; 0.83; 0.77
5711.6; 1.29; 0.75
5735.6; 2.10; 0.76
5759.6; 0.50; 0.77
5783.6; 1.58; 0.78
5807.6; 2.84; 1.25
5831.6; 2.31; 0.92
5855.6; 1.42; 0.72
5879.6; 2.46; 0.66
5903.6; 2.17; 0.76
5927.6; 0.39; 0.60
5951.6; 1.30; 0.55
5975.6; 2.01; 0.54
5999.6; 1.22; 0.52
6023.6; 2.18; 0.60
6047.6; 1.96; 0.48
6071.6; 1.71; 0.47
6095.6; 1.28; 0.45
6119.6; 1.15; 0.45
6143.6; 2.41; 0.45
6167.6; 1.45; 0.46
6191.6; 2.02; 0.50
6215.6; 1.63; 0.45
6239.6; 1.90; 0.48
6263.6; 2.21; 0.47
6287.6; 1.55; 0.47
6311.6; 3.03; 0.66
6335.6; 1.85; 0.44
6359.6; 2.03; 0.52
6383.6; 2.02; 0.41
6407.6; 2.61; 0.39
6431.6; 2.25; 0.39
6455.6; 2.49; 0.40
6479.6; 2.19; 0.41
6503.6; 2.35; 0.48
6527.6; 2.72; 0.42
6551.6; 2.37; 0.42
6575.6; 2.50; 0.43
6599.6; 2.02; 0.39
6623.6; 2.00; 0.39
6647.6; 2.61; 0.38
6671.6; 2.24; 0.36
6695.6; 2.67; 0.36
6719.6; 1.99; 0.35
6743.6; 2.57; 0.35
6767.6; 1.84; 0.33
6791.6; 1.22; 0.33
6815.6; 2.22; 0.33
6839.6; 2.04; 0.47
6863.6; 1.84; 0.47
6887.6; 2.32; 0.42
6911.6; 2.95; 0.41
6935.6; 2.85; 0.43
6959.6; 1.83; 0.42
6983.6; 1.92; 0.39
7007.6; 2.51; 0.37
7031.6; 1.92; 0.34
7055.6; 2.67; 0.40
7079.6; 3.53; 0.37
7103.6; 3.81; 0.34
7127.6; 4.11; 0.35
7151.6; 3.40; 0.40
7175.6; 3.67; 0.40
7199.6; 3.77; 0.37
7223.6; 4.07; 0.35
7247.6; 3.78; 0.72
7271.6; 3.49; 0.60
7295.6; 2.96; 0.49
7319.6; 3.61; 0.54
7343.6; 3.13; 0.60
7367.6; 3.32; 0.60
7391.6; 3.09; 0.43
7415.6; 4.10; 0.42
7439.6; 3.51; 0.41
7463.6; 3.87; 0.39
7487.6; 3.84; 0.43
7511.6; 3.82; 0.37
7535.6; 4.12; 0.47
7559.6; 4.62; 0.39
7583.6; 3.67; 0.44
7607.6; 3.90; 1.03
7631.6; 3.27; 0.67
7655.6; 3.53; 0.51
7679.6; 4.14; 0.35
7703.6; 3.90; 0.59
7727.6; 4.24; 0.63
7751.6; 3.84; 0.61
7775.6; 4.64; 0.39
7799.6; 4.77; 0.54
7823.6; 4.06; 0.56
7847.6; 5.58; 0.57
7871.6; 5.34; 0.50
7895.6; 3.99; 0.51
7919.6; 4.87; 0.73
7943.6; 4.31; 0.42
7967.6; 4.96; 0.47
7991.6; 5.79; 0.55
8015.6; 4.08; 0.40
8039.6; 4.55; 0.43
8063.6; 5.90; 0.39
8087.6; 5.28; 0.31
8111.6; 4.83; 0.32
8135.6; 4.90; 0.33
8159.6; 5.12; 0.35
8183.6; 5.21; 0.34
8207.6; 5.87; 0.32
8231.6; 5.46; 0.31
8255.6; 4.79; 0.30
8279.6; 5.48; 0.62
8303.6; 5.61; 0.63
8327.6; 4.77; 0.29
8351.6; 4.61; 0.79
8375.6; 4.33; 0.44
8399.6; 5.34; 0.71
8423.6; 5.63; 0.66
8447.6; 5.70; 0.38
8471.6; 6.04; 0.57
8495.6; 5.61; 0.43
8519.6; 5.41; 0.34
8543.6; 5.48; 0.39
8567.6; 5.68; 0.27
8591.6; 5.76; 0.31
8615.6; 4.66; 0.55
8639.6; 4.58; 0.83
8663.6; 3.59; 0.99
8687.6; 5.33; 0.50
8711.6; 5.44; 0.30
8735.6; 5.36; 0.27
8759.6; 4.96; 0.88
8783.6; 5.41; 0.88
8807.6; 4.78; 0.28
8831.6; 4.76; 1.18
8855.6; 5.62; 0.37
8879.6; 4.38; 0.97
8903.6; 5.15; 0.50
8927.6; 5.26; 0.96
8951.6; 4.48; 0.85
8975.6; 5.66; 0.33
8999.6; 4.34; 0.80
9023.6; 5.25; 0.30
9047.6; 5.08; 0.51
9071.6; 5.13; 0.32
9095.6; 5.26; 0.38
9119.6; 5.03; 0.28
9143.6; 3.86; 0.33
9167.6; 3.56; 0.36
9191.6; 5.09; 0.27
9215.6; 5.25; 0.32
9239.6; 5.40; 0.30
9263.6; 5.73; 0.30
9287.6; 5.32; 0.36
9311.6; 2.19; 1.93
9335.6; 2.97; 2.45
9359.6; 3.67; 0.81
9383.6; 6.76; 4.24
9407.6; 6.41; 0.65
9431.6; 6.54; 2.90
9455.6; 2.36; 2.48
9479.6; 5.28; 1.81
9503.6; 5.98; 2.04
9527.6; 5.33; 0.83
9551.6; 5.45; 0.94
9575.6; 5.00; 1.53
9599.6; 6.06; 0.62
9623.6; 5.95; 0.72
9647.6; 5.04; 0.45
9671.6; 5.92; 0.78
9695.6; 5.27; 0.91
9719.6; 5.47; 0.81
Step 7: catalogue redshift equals 0.769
